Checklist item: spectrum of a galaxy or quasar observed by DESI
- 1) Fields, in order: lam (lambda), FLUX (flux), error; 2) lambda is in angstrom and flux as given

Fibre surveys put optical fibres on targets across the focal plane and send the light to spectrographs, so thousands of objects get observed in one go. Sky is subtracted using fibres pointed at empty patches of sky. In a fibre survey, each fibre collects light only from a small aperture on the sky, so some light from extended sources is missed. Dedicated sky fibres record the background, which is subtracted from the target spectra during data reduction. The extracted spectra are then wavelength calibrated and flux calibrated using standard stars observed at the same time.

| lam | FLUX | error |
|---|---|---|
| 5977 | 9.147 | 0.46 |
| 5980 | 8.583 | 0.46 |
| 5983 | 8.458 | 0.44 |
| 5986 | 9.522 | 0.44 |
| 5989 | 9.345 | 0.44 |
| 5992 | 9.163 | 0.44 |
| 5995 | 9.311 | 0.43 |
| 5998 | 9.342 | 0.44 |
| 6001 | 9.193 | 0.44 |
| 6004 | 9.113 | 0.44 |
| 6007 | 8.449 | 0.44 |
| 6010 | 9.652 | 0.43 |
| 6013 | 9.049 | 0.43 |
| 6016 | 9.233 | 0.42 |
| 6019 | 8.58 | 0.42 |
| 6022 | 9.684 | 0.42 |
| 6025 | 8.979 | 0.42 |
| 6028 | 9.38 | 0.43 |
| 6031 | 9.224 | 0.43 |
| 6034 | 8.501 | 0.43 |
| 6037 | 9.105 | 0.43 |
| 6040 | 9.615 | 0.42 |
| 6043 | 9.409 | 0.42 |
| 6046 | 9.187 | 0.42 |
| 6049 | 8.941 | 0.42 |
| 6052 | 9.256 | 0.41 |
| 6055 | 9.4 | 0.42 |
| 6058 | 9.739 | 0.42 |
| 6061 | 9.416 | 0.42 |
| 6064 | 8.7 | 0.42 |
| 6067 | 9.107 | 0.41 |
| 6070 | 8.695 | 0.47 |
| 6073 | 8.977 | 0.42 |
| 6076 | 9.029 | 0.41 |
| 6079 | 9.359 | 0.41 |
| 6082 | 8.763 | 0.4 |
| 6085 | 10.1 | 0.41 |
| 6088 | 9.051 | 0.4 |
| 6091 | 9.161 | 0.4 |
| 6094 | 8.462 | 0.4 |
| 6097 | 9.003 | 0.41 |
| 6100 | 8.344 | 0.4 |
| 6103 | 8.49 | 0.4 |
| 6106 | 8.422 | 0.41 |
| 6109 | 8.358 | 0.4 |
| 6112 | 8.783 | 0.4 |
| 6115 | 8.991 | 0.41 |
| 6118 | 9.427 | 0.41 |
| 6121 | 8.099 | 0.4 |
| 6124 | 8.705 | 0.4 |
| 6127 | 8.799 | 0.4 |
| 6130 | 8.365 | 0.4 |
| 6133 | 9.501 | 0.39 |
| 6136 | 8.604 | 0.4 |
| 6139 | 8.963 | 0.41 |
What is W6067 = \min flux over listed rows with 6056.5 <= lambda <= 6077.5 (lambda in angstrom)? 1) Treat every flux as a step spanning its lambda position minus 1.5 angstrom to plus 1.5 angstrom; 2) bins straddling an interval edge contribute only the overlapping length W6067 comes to 8.695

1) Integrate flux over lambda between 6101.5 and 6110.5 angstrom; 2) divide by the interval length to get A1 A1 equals 8.42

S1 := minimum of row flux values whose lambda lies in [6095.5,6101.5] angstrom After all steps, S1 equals 8.344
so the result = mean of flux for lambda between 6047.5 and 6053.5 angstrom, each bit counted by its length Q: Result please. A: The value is 9.1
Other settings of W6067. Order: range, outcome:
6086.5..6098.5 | 8.462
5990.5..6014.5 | 8.449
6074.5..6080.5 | 9.029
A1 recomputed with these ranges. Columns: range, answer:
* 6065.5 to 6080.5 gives 9.03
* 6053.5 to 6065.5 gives 9.31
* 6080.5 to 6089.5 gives 9.3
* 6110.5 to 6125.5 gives 8.8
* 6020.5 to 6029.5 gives 9.35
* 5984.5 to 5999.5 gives 9.34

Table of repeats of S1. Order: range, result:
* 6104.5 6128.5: 8.099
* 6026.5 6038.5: 8.501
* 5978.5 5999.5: 8.458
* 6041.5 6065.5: 8.7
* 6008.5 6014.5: 9.049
